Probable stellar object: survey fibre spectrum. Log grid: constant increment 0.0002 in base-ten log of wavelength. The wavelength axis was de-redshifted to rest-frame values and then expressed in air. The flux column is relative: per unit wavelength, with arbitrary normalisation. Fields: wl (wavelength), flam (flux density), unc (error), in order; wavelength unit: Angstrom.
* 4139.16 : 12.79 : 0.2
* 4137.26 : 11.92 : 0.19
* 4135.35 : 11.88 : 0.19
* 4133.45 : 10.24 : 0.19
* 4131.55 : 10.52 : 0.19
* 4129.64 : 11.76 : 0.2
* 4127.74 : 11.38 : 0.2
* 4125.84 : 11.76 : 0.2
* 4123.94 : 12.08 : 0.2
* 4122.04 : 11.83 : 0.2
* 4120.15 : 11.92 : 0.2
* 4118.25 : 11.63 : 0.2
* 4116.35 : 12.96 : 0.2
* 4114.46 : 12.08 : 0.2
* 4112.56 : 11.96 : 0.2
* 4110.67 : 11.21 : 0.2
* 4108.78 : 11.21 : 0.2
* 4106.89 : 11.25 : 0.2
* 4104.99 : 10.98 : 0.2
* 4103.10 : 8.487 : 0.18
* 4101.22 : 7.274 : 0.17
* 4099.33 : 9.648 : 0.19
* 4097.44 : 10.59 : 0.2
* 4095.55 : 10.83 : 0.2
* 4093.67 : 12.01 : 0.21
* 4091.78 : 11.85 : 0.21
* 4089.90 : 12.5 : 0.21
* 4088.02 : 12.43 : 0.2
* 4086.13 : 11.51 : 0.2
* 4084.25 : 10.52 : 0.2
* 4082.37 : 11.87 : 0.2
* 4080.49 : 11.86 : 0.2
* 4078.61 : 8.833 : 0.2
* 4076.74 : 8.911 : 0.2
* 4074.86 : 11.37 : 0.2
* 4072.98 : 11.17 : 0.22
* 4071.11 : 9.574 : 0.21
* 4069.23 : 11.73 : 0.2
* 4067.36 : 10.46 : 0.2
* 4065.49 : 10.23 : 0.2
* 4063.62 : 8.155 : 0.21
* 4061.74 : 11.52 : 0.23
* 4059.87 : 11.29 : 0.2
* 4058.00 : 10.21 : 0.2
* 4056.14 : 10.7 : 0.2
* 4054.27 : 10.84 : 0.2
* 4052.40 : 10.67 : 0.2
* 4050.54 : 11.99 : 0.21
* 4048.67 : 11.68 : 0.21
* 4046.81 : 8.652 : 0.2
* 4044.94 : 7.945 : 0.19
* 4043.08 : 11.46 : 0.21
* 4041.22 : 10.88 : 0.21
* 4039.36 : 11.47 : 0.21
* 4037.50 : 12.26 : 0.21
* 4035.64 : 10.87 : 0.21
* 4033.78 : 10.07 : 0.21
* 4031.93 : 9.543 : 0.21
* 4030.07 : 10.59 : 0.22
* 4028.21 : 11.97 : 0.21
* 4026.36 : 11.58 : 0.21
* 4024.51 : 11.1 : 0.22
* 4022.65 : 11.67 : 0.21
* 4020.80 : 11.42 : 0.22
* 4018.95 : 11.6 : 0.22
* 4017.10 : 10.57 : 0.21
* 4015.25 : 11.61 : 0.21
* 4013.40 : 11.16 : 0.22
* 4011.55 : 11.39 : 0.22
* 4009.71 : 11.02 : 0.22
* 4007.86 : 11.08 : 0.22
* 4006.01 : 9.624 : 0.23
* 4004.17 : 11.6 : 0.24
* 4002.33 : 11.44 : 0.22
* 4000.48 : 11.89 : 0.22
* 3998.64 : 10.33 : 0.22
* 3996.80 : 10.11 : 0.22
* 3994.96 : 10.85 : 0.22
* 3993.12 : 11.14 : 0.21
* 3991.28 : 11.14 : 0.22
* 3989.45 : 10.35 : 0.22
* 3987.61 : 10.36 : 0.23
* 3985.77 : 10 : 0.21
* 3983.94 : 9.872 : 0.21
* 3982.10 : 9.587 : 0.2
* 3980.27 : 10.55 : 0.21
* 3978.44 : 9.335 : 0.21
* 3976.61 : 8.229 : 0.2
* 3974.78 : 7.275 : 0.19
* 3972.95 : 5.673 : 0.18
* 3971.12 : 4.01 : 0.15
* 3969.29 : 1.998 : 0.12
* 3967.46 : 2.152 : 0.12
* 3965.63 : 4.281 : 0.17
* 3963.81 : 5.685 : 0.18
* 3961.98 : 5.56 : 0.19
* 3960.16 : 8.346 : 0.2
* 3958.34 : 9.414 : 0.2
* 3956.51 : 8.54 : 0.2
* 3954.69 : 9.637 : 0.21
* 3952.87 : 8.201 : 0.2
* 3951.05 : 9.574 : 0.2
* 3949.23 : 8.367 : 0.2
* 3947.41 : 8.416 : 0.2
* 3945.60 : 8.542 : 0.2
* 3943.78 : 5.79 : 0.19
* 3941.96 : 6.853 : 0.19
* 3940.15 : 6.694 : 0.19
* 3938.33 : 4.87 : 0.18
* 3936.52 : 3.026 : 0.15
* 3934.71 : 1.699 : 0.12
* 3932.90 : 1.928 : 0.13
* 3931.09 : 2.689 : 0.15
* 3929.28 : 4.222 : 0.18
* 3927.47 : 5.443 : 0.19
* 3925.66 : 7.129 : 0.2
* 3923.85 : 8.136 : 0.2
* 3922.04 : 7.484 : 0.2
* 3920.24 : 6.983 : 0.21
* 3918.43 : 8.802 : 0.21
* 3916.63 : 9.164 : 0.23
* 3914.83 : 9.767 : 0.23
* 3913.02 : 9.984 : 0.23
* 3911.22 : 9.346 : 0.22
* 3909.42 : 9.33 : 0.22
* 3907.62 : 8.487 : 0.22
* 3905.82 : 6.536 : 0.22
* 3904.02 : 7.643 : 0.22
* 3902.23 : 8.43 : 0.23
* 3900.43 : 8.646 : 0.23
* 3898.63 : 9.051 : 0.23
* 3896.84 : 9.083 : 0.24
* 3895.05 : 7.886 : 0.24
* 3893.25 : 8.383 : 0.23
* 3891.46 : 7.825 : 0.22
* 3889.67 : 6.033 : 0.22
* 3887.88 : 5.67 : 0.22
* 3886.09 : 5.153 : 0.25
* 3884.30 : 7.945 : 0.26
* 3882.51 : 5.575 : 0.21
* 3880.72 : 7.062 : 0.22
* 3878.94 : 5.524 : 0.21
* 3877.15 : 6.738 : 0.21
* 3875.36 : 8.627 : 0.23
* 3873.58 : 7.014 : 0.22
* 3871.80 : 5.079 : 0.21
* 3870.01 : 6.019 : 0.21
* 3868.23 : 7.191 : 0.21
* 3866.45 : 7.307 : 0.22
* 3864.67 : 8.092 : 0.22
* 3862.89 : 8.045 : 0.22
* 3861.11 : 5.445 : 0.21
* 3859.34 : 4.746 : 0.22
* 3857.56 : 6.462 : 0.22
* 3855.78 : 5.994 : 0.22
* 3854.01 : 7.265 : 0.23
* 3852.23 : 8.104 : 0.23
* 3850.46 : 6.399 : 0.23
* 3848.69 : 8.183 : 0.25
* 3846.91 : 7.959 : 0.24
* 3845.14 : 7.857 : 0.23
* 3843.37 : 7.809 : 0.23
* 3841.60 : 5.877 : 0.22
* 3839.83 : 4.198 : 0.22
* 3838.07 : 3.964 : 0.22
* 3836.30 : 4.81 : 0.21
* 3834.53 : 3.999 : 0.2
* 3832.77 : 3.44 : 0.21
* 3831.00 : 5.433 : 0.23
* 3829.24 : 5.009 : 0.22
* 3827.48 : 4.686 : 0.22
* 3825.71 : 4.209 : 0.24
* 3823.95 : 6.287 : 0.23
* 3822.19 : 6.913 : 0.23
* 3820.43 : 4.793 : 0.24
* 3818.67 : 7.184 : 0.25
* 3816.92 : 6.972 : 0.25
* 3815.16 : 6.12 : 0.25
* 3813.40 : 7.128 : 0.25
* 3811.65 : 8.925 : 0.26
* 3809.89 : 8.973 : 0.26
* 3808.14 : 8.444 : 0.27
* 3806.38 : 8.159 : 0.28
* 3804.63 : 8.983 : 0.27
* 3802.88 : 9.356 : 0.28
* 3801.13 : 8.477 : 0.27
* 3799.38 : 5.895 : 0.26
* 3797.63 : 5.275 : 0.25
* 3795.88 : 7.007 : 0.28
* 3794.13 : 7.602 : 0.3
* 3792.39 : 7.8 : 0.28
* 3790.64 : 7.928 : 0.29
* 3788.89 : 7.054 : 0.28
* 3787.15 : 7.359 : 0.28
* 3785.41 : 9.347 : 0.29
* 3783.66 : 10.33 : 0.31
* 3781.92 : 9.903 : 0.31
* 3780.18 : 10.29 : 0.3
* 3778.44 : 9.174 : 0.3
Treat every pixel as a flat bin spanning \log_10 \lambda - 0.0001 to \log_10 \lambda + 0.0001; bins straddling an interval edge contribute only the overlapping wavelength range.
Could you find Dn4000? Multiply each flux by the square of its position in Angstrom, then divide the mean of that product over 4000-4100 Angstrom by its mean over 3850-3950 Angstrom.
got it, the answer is 1.70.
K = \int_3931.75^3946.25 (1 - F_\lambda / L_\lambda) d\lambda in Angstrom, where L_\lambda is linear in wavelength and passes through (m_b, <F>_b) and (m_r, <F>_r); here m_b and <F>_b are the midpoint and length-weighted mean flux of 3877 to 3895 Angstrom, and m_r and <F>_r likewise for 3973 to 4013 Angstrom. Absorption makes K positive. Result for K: 6.3 Angstrom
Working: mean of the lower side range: 6.64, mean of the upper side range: 10.3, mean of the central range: 4.83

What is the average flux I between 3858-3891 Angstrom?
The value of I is 6.53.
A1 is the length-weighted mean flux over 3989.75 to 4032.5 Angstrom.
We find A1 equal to 11.1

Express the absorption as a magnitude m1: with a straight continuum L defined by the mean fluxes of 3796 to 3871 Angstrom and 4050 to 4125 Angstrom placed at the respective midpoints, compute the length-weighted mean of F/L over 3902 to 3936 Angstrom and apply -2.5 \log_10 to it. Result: 0.16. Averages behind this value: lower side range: 6.58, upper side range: 11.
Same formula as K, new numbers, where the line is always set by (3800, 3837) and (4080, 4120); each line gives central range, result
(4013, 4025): -1.8 Angstrom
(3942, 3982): 7.8 Angstrom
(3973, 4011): -3.1 Angstrom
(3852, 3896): 4.3 Angstrom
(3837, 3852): 0.9 Angstrom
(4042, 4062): -0.4 Angstrom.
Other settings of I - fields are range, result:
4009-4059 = 10.9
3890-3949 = 7.13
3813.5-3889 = 6.23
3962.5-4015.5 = 9.04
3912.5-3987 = 6.92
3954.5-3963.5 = 8.01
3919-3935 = 5.28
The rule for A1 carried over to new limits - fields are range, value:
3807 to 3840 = 5.92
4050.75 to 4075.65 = 10.6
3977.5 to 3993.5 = 10.2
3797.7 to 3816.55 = 7.9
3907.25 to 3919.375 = 9.29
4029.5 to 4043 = 10.9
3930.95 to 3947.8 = 5.06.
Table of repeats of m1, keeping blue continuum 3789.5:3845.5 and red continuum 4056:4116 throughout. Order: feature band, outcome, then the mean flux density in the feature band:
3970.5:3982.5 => 0.16 mag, 7.83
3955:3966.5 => 0.23 mag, 7.12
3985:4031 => -0.16 mag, 11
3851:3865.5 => 0.07 mag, 6.76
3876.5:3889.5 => 0.21 mag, 6.22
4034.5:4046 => -0.07 mag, 10.8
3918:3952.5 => 0.34 mag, 6.14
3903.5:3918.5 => -0.10 mag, 8.81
